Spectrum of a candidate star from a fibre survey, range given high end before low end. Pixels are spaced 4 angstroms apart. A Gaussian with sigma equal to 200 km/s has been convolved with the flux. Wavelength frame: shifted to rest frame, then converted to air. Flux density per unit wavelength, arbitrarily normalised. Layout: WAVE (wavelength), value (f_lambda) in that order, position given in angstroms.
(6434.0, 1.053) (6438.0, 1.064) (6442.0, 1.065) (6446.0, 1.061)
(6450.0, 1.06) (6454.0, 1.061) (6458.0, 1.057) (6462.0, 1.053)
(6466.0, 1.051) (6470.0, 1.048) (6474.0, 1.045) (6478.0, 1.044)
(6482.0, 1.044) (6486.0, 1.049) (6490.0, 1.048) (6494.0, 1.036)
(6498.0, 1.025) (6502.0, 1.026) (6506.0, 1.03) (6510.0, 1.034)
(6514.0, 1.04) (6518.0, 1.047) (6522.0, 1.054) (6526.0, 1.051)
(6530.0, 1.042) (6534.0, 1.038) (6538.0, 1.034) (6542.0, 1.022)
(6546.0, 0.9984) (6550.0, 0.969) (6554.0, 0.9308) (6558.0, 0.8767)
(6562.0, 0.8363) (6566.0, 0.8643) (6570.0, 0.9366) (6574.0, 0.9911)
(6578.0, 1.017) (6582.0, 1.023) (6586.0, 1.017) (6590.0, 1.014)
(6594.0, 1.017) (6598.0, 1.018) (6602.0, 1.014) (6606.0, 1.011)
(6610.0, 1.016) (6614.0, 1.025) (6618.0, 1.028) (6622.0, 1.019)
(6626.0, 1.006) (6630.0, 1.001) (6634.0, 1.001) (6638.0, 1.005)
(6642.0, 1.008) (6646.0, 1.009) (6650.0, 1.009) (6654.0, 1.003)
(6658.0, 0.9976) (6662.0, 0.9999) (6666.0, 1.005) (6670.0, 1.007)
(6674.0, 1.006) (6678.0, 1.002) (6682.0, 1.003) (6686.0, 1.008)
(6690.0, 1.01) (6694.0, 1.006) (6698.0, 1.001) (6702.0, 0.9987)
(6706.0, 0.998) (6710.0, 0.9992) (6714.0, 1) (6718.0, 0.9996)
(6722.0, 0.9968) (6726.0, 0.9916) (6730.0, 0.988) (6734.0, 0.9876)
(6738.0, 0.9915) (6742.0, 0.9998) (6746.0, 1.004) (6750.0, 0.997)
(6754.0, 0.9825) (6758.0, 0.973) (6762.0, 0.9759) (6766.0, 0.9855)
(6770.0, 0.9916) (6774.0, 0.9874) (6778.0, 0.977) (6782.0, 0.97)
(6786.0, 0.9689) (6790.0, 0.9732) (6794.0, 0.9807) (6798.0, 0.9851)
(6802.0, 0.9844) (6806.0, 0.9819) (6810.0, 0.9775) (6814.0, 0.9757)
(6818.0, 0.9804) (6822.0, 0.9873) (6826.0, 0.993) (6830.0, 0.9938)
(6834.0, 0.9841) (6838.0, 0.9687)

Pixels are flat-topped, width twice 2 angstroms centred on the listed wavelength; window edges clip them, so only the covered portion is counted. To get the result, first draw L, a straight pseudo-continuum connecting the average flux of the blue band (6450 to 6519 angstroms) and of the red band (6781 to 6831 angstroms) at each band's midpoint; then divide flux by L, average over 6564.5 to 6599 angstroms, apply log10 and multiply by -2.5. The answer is 0.038 mag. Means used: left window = 1.04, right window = 0.981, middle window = 0.99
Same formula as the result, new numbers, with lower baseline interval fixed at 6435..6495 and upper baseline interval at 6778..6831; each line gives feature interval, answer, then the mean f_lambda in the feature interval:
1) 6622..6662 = 0.01 mag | 1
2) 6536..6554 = 0.04 mag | 0.998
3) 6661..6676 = 0.01 mag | 1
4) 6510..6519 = 0.00 mag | 1.04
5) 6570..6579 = 0.04 mag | 0.988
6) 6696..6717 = 0.00 mag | 0.999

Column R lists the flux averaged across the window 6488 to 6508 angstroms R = 1.03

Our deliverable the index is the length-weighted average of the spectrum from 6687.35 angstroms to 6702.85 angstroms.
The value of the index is 1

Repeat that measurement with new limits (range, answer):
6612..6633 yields 1.02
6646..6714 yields 1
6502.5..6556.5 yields 1.02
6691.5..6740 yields 0.997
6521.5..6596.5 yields 0.985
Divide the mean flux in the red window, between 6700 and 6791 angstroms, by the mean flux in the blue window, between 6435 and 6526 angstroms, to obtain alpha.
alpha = 0.94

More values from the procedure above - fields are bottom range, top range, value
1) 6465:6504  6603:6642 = 0.97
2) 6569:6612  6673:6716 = 0.99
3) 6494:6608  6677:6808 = 0.99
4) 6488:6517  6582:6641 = 0.98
